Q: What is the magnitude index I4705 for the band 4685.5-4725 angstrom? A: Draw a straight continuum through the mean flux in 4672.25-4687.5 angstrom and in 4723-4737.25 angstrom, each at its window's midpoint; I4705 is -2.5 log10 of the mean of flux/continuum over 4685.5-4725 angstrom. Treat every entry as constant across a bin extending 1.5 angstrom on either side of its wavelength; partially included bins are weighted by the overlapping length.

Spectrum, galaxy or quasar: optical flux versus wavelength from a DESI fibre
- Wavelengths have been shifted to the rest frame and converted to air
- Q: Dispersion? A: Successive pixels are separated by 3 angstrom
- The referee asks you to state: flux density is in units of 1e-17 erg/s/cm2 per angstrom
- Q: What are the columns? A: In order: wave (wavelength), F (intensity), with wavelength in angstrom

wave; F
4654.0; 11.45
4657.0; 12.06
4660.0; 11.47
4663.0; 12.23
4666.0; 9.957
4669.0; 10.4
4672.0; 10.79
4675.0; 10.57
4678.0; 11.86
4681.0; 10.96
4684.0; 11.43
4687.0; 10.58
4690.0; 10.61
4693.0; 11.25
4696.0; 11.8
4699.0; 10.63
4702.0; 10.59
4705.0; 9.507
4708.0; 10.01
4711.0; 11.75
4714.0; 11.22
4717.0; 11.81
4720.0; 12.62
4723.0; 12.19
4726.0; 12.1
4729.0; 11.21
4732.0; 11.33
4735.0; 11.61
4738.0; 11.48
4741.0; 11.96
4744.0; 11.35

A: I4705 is 0.02 mag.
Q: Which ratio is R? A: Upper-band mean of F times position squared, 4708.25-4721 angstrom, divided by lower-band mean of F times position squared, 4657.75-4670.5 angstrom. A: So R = 1.07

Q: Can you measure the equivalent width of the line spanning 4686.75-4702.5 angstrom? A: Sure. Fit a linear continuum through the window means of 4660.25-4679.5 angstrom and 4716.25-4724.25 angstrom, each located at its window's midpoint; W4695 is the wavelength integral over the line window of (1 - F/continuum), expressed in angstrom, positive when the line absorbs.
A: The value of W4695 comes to 0.89 angstrom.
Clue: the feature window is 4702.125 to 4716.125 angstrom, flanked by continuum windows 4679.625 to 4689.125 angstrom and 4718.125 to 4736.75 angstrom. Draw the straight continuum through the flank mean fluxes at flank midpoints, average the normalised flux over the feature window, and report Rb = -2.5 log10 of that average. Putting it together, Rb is 0.08 mag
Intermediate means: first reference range 11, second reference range 11.8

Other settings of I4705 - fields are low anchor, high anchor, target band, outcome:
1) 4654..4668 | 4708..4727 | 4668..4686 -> 0.048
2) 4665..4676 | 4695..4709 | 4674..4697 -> -0.067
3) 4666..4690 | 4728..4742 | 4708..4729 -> -0.041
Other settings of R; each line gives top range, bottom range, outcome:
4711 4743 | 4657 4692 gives 1.09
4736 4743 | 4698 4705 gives 1.14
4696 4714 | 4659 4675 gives 0.99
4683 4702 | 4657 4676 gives 1.01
